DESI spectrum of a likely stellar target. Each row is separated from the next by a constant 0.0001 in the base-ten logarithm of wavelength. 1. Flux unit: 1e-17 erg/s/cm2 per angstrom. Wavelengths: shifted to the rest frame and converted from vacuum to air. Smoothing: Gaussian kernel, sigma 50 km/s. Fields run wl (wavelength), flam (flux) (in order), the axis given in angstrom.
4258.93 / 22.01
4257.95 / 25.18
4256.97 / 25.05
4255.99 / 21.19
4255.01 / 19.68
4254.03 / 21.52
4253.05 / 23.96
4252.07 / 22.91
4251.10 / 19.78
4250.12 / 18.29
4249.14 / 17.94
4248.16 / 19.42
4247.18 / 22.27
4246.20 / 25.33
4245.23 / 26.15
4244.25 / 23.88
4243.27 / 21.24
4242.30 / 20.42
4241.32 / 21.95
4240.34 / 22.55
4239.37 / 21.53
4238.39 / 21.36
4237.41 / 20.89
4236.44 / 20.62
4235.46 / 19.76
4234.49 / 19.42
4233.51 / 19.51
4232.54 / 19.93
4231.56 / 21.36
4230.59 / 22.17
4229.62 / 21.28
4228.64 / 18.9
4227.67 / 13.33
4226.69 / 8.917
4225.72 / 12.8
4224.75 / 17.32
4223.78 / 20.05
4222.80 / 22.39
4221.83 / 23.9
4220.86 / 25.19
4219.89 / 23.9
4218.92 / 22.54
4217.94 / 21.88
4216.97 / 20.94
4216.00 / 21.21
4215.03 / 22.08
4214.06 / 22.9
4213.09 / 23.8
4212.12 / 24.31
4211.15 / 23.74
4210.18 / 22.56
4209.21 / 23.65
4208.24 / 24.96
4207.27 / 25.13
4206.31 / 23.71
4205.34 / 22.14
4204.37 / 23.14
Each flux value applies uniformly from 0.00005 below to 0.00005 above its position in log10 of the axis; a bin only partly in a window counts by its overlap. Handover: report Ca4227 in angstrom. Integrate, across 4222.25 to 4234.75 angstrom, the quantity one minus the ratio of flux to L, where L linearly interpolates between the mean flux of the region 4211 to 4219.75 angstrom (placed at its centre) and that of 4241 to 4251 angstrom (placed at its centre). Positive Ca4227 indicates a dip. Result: 2.20 angstrom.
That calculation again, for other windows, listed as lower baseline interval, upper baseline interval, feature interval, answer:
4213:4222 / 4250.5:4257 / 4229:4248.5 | 0.5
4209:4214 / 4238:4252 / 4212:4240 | 2.8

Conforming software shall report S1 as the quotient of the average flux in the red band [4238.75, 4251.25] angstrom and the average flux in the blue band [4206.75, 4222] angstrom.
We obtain 0.9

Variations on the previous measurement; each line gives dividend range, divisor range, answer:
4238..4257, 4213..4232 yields 1.07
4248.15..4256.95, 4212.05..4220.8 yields 0.92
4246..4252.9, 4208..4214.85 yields 0.88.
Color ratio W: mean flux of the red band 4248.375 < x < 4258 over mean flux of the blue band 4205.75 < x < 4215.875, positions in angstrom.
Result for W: 0.9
